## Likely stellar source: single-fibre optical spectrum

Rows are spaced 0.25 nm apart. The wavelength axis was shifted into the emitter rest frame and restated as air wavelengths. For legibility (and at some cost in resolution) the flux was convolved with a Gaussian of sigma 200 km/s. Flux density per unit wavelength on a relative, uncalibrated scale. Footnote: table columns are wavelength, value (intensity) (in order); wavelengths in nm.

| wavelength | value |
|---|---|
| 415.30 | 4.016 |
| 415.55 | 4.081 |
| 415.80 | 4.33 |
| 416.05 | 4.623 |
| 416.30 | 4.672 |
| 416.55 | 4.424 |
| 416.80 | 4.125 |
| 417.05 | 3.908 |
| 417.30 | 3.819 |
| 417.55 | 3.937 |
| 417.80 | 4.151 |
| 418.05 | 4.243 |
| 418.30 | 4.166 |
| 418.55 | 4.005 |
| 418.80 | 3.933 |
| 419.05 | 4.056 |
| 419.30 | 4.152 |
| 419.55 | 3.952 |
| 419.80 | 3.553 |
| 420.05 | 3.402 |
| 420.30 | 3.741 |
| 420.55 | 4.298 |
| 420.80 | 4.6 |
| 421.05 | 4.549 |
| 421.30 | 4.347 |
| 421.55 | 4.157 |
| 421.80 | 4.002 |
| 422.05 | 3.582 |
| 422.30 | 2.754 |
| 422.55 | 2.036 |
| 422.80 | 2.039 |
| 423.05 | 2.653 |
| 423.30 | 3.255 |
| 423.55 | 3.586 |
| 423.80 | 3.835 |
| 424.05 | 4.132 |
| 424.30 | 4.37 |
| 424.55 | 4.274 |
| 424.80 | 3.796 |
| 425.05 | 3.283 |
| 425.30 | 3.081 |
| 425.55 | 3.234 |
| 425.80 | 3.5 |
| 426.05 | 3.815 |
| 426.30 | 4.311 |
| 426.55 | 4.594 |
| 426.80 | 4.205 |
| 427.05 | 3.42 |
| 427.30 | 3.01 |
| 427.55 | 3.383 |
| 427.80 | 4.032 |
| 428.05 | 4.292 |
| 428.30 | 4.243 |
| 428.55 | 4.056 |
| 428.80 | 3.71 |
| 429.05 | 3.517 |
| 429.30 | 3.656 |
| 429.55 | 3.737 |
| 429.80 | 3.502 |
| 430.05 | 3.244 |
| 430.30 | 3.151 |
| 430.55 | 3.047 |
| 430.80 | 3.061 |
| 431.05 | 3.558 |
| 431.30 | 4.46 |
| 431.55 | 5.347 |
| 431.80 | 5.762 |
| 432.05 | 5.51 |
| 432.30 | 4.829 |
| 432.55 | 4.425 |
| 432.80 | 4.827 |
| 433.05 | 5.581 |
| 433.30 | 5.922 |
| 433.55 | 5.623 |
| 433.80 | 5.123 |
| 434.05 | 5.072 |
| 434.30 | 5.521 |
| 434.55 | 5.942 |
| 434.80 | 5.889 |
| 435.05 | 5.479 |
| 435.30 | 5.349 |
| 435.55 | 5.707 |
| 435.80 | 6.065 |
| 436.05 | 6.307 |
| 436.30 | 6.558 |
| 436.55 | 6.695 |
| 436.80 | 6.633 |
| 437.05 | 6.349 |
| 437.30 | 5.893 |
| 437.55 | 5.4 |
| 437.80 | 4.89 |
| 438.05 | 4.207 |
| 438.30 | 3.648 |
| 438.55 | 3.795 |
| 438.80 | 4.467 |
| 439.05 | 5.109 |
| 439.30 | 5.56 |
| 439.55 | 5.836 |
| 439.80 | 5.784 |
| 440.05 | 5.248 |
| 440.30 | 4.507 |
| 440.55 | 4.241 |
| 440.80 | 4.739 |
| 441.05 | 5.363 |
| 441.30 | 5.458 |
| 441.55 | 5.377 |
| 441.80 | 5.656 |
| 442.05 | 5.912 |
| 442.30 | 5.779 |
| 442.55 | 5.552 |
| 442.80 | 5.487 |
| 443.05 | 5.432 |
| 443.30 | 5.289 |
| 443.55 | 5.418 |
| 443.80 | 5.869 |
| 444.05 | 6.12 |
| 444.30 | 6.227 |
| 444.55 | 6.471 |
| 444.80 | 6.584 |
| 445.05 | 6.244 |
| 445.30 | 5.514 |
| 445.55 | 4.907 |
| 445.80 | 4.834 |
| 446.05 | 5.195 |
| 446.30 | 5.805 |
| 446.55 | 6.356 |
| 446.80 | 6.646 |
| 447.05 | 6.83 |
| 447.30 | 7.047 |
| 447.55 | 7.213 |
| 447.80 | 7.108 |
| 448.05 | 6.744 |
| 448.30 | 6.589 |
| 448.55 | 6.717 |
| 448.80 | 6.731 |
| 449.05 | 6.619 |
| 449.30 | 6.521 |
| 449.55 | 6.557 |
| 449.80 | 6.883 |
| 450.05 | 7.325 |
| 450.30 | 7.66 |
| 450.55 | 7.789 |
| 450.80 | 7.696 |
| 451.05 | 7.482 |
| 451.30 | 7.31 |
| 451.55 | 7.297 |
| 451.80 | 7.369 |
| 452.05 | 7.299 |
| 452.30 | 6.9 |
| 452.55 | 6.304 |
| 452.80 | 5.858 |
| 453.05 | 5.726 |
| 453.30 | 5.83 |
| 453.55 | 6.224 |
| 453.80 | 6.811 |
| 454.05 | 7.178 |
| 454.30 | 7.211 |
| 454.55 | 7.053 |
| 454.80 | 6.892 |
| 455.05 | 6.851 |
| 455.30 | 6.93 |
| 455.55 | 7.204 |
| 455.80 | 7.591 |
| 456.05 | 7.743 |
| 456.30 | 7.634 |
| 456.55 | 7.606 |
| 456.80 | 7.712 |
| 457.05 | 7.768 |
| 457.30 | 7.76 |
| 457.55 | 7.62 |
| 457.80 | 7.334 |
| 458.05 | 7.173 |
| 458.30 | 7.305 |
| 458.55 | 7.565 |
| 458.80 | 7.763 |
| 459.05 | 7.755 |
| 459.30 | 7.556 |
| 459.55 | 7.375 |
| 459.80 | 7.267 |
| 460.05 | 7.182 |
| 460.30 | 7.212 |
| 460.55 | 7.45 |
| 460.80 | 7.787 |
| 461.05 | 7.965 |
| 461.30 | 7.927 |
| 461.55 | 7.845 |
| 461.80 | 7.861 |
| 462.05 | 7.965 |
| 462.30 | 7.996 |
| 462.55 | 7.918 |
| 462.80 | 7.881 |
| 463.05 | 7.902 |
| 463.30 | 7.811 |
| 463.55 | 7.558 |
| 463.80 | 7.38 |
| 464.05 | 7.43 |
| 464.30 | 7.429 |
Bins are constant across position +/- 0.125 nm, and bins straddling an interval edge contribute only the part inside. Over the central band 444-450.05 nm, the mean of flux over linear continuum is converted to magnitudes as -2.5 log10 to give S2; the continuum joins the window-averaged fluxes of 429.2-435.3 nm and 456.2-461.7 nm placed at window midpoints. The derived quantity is -0.014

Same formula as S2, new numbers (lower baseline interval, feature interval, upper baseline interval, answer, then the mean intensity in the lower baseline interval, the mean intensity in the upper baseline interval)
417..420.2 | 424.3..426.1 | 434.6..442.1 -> 0.221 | 3.94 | 5.4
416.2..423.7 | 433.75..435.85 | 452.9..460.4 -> -0.077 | 3.8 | 7.22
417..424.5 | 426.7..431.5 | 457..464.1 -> 0.241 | 3.78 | 7.63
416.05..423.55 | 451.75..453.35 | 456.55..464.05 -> 0.072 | 3.82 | 7.64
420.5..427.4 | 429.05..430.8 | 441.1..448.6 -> 0.270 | 3.66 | 6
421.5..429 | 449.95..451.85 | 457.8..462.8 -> -0.147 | 3.61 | 7.62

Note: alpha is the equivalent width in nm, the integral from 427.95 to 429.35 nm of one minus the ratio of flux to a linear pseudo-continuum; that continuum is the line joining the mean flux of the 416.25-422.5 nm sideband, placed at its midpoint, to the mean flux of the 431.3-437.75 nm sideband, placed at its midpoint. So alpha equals 0.30 nm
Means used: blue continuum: 3.99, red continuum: 5.64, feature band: 3.92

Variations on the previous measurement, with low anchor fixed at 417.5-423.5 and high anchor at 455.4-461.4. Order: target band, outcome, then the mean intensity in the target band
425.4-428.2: 0.363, 3.8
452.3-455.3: 0.219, 6.57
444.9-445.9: 0.131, 5.42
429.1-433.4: 0.466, 4.31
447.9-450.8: -0.139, 6.96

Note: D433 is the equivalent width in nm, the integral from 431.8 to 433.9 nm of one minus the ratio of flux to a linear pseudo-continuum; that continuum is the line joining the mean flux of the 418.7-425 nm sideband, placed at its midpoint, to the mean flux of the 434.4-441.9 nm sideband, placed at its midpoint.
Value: -0.18 nm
